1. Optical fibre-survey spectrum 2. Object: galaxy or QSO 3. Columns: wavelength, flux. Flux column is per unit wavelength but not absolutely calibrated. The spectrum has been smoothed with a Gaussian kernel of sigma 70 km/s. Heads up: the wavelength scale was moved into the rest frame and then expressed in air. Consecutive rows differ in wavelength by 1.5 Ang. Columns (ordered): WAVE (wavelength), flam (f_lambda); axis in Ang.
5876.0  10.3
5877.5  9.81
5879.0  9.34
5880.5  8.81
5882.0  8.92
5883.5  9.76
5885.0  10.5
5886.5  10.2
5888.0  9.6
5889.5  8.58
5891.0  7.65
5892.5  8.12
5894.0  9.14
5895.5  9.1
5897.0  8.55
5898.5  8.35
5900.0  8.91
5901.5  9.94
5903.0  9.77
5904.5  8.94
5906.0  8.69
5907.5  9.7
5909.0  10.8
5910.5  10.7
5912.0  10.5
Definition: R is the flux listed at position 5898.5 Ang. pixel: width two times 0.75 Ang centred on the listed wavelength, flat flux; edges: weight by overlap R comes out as 8.35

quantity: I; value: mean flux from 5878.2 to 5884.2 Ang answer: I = 9.21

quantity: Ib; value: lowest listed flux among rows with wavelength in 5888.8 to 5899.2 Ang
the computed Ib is 7.65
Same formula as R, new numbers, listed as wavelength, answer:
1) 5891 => 7.65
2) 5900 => 8.91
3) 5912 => 10.5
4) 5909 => 10.8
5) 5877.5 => 9.81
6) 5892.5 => 8.12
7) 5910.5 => 10.7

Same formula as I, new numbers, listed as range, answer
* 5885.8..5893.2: 8.83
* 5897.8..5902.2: 9.06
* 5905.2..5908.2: 9.18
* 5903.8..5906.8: 8.83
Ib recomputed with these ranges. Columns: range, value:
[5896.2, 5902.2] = 8.35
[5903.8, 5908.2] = 8.69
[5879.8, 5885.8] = 8.81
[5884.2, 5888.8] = 9.6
